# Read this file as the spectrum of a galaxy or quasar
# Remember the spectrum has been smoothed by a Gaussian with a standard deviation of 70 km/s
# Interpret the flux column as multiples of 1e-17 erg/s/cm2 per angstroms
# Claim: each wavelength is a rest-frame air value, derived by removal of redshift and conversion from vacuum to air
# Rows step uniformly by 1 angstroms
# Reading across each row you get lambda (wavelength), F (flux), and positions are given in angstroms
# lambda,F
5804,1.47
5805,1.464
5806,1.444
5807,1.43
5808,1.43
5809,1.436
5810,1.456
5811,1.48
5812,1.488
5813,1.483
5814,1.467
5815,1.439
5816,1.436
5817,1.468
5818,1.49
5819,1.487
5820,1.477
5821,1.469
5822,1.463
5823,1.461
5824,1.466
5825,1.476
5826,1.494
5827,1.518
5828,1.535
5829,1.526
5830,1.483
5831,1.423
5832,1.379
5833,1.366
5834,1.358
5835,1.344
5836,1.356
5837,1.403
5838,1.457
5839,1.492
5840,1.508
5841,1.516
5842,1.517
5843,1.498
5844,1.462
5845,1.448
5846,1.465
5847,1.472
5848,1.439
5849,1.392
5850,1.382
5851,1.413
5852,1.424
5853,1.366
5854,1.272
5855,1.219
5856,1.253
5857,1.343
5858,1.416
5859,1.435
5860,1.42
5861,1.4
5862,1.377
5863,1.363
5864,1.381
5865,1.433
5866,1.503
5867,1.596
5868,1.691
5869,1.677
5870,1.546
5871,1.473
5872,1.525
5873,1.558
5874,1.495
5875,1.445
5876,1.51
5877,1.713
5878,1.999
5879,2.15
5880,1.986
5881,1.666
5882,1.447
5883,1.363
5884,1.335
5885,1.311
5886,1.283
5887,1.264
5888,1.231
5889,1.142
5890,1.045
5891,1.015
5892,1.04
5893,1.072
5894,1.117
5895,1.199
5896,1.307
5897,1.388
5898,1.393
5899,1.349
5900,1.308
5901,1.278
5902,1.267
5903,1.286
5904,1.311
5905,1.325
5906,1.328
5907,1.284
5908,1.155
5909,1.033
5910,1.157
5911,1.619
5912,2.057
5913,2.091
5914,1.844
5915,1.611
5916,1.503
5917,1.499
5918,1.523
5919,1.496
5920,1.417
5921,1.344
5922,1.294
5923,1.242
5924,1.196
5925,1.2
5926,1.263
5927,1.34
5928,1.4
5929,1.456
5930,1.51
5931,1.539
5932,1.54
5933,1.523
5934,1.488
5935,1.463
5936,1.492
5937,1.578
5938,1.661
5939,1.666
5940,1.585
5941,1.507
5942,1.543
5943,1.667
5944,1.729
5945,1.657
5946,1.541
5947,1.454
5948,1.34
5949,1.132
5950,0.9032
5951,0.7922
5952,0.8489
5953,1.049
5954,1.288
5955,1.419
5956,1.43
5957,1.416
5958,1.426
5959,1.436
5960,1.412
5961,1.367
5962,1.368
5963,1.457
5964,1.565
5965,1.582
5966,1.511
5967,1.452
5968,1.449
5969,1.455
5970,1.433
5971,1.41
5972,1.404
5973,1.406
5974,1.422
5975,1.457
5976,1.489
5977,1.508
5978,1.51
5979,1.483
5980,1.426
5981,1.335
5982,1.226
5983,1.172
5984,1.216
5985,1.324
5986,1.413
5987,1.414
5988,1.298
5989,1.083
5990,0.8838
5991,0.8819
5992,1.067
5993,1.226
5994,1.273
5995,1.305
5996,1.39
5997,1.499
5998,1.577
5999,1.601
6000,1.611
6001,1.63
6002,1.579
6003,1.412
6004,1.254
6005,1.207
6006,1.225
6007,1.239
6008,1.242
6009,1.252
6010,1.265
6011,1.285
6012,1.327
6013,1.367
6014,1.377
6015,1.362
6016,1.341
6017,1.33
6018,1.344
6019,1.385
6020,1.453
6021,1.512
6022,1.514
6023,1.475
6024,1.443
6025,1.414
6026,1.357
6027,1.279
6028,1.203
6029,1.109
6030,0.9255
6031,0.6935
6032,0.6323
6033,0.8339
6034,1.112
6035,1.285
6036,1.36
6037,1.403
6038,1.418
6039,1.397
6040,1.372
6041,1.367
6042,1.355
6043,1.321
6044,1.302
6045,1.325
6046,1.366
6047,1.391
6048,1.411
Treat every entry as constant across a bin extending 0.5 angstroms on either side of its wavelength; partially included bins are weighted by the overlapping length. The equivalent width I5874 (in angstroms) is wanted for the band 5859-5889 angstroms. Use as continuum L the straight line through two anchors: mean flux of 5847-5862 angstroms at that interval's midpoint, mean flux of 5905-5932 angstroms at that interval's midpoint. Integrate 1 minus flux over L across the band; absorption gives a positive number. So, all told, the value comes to -2.6 angstroms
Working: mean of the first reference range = 1.37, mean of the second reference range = 1.44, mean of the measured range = 1.51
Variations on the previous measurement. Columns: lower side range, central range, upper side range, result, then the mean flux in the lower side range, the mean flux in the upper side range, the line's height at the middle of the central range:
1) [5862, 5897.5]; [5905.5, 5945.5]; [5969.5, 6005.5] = -2.5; 1.44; 1.36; 1.4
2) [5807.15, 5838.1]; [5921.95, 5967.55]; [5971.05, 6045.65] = -1.6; 1.45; 1.31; 1.36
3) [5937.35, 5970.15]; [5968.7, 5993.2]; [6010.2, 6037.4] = 0.7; 1.41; 1.26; 1.35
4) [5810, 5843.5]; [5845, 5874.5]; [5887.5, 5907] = -1.9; 1.46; 1.23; 1.35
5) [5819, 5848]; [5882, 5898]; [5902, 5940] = 2.6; 1.46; 1.45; 1.45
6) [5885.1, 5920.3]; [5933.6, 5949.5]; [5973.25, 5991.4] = -2.4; 1.35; 1.31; 1.33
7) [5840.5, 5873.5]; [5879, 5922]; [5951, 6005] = 1.0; 1.44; 1.36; 1.41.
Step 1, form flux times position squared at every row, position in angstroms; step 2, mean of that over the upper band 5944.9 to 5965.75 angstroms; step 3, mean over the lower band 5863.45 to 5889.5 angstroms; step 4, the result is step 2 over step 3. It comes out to 0.9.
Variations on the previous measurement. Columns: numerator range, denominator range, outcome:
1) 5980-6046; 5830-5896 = 0.96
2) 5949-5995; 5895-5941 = 0.94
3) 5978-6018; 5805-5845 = 0.96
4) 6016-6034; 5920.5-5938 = 0.90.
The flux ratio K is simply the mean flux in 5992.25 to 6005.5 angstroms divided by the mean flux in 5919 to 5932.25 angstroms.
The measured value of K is 1.04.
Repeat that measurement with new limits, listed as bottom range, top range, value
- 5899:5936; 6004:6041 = 0.89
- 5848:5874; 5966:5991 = 0.94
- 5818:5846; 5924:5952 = 0.98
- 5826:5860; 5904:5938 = 1.02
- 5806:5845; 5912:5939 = 1.03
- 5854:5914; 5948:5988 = 0.96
